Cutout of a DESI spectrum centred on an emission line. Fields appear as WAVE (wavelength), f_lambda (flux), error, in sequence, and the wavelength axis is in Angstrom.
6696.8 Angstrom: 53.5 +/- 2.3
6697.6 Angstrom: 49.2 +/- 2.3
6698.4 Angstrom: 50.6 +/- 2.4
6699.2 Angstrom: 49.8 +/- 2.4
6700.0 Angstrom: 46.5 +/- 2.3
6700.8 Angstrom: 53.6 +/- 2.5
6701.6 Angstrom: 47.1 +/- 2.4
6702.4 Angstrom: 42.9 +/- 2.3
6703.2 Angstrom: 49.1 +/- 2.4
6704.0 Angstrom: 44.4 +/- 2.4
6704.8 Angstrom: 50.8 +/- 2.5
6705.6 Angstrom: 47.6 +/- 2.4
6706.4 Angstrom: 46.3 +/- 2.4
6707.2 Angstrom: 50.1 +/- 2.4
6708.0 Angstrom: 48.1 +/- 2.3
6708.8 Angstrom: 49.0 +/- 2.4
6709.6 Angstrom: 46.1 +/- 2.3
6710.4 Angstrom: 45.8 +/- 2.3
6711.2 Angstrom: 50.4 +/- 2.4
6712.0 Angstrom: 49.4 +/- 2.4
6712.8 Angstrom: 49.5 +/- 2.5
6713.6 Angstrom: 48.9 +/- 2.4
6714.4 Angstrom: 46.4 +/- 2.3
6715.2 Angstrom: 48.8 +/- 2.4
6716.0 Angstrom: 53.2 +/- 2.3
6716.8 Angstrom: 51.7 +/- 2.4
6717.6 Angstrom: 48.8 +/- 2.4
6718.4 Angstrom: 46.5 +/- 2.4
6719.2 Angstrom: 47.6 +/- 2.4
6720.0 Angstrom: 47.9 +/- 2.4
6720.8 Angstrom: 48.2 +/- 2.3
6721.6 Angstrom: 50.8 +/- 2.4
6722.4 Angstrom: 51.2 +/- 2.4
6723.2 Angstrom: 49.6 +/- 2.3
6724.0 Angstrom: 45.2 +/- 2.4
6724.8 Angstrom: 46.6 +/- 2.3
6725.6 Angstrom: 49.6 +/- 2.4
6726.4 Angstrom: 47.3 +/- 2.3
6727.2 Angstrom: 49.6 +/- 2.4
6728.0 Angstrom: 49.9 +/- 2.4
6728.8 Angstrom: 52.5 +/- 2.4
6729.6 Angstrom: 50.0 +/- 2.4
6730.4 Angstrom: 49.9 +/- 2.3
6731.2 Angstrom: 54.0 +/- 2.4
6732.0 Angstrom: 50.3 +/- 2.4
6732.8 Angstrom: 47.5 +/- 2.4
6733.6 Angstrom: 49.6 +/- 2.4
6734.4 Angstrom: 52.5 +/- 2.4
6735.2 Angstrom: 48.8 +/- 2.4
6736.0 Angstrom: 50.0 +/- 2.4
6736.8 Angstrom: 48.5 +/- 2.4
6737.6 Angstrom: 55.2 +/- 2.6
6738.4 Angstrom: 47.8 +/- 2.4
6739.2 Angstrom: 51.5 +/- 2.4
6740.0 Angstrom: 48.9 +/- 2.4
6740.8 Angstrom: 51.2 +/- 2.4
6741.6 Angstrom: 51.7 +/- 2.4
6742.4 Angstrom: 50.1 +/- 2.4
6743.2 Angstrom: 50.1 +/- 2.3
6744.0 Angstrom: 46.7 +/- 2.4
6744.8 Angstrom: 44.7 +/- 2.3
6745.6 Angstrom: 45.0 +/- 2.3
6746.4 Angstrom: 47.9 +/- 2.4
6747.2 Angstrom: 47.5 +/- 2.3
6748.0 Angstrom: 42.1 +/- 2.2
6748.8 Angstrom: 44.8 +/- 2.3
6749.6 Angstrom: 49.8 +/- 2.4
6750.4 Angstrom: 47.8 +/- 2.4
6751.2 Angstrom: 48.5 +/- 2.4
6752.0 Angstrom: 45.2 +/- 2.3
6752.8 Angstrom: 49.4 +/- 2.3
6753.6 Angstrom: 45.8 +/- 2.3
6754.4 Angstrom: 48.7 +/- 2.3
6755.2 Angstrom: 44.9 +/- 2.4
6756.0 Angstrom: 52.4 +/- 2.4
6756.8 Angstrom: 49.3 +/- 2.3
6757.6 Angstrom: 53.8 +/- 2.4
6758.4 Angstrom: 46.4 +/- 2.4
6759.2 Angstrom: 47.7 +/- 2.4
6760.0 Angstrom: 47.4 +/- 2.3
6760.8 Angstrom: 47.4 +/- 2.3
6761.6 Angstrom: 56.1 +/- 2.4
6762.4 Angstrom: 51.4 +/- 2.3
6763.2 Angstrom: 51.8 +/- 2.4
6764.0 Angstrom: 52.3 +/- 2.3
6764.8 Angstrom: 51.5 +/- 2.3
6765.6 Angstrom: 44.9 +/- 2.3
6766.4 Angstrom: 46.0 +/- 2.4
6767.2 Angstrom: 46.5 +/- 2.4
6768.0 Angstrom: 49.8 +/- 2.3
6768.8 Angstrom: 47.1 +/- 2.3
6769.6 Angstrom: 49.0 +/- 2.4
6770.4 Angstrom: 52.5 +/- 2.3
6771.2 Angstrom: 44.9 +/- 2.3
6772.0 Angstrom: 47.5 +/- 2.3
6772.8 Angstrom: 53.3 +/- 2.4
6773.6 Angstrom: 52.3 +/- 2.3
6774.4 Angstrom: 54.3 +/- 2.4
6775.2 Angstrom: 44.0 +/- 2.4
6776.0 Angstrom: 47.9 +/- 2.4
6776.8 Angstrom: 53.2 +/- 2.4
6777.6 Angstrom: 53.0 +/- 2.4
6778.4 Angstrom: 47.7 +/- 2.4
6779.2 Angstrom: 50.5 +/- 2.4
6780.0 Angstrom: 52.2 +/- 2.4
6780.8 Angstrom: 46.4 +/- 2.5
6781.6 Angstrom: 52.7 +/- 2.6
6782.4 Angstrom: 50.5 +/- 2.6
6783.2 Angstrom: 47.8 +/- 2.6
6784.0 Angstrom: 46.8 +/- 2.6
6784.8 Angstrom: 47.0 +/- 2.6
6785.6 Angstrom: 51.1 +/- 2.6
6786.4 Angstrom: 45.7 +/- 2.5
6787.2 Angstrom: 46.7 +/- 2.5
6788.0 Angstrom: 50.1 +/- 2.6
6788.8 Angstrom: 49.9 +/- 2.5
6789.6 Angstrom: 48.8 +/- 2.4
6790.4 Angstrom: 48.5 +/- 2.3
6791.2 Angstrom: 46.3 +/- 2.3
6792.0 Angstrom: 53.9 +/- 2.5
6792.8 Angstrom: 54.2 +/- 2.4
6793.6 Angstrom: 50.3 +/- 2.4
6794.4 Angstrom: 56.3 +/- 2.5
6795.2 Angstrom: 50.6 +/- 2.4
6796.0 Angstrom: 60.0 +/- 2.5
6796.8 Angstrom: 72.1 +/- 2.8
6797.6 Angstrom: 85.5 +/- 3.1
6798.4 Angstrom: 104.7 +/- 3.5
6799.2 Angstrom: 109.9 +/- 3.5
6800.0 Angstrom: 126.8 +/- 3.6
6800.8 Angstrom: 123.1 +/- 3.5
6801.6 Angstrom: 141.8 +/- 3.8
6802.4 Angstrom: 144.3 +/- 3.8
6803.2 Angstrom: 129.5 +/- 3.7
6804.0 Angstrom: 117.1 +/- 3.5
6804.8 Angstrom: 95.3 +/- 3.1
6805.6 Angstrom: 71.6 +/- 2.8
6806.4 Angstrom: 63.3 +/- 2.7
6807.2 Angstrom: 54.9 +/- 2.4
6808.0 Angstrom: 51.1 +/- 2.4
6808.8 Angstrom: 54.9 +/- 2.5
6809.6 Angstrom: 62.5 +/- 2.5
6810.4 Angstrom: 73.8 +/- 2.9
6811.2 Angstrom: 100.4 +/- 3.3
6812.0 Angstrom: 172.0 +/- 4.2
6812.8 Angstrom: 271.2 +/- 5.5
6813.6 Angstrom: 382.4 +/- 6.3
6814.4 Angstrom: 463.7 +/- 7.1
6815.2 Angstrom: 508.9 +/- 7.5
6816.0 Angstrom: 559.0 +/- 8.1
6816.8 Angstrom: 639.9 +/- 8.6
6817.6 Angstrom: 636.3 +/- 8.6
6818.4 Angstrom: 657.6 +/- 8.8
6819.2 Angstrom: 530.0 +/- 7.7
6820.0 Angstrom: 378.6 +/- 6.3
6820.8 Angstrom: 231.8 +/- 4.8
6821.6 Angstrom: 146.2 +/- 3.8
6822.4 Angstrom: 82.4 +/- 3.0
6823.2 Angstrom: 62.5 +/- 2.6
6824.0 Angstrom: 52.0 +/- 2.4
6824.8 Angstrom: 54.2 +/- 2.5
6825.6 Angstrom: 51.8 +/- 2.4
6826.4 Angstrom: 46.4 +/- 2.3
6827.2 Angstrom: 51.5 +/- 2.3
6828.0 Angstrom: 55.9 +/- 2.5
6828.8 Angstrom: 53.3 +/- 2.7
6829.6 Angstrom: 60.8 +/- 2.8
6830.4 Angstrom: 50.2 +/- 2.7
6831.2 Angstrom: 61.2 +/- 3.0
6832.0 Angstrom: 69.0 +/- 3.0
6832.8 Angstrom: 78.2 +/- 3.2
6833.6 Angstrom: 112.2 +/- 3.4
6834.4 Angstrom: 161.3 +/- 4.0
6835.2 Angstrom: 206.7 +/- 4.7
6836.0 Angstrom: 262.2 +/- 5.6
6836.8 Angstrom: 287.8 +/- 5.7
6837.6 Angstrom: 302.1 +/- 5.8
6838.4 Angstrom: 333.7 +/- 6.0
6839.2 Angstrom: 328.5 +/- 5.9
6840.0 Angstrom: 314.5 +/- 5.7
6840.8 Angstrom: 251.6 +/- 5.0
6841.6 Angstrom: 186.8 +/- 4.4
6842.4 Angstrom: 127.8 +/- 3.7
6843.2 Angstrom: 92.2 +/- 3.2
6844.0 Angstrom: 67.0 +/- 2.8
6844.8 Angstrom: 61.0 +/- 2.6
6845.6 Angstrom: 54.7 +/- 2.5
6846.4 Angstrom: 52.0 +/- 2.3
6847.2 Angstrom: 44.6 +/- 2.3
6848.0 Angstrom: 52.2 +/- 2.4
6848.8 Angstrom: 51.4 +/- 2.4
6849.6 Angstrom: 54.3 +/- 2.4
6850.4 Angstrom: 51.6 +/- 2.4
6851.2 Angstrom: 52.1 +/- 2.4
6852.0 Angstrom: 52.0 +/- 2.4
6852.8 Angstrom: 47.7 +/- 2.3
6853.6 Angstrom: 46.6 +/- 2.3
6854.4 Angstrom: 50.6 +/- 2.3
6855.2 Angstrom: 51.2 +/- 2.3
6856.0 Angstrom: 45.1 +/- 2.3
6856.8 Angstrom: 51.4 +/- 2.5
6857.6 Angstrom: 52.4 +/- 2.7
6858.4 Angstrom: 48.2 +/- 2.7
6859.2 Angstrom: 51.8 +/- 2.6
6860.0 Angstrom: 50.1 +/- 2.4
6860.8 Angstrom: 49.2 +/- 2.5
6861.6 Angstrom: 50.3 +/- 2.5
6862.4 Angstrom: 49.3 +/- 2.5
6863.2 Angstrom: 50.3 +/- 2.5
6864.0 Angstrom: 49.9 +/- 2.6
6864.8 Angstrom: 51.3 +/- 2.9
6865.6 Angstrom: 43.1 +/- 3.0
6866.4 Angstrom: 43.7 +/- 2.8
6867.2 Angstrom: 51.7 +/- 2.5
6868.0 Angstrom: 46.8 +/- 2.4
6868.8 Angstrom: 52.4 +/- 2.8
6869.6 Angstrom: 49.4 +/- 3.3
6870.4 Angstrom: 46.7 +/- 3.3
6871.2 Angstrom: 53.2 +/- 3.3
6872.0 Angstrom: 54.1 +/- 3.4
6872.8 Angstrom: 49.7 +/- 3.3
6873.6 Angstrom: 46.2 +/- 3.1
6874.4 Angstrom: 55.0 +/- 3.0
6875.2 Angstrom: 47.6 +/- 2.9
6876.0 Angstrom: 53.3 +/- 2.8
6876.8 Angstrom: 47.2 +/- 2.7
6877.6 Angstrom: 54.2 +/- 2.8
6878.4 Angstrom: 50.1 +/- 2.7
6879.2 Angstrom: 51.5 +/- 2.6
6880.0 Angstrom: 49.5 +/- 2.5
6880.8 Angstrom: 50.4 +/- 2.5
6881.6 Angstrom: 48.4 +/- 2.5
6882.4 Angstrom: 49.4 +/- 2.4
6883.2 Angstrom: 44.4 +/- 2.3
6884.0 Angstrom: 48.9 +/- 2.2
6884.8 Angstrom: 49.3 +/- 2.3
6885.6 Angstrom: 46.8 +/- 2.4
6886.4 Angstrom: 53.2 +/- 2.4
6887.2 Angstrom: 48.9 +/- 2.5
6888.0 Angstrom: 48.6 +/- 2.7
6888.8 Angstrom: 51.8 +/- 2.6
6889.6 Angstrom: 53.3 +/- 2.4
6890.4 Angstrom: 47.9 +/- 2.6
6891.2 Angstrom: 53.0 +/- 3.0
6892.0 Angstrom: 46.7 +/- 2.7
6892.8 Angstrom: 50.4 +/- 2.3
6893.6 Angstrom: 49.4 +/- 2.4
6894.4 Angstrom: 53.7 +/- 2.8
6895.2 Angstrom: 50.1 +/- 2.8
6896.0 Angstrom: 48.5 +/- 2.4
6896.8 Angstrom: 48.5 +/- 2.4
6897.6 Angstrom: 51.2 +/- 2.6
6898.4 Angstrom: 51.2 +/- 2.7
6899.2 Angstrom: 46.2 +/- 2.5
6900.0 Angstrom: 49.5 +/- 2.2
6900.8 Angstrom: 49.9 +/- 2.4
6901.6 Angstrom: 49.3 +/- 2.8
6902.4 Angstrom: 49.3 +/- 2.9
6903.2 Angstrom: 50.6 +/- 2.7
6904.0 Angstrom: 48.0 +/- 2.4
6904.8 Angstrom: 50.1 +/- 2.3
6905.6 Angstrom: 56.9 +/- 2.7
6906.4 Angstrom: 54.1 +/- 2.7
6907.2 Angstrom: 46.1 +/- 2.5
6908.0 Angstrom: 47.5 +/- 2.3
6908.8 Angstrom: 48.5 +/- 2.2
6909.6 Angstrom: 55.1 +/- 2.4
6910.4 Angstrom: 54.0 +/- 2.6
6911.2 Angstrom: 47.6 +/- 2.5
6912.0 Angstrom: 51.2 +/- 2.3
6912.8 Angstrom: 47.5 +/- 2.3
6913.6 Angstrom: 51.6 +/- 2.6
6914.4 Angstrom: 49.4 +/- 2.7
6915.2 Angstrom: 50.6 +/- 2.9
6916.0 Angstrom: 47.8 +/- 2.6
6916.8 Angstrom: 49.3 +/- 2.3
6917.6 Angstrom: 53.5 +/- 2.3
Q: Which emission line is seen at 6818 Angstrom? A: H-alpha 6563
